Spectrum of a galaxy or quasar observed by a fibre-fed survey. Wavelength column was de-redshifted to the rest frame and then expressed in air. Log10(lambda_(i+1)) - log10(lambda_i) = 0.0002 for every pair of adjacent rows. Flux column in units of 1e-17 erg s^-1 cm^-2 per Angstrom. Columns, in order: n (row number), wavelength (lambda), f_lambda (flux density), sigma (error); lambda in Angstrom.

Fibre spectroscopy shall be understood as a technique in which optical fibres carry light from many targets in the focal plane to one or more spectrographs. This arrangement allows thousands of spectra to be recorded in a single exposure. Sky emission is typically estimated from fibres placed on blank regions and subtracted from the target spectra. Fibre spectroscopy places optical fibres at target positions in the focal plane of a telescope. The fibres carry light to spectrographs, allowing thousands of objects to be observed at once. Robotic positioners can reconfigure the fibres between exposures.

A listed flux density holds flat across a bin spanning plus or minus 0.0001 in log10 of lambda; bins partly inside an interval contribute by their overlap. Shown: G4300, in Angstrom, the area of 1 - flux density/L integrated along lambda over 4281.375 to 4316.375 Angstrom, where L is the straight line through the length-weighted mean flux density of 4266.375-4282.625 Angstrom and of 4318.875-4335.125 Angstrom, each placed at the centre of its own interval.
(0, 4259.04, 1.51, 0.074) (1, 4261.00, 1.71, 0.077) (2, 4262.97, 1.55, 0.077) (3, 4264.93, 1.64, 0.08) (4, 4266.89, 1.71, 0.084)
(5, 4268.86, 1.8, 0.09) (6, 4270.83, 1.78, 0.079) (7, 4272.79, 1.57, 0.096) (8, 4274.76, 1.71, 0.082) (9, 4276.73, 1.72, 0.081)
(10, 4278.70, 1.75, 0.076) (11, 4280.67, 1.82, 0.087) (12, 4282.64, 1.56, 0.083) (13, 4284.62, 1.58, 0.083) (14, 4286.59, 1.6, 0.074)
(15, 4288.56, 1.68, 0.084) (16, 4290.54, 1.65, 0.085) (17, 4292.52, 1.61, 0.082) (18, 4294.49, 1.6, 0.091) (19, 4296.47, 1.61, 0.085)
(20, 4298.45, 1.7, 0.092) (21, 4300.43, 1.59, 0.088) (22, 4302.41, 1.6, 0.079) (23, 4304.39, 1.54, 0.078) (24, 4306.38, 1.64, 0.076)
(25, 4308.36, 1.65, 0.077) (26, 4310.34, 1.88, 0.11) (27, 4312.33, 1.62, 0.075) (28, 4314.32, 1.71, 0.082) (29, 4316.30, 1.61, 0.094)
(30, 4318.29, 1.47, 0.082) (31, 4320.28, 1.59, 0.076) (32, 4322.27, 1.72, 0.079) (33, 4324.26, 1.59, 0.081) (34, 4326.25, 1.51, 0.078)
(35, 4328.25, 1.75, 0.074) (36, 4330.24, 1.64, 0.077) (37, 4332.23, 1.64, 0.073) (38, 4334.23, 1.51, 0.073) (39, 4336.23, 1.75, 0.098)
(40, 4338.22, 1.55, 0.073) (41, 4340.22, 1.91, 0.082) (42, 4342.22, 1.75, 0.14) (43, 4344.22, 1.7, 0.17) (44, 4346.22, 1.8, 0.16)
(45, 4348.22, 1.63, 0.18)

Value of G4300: 0.7 Angstrom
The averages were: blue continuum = 1.72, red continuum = 1.62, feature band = 1.64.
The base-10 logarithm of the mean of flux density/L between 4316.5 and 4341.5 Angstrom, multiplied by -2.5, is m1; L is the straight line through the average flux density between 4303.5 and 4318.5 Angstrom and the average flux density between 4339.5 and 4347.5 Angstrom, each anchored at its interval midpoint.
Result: 0.06 mag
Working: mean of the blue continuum 1.65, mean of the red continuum 1.78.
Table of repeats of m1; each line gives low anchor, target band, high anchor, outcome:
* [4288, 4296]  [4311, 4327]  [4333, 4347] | 0.04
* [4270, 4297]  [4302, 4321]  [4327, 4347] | 0.03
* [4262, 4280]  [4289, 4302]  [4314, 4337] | 0.02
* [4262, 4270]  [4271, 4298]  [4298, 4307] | -0.01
